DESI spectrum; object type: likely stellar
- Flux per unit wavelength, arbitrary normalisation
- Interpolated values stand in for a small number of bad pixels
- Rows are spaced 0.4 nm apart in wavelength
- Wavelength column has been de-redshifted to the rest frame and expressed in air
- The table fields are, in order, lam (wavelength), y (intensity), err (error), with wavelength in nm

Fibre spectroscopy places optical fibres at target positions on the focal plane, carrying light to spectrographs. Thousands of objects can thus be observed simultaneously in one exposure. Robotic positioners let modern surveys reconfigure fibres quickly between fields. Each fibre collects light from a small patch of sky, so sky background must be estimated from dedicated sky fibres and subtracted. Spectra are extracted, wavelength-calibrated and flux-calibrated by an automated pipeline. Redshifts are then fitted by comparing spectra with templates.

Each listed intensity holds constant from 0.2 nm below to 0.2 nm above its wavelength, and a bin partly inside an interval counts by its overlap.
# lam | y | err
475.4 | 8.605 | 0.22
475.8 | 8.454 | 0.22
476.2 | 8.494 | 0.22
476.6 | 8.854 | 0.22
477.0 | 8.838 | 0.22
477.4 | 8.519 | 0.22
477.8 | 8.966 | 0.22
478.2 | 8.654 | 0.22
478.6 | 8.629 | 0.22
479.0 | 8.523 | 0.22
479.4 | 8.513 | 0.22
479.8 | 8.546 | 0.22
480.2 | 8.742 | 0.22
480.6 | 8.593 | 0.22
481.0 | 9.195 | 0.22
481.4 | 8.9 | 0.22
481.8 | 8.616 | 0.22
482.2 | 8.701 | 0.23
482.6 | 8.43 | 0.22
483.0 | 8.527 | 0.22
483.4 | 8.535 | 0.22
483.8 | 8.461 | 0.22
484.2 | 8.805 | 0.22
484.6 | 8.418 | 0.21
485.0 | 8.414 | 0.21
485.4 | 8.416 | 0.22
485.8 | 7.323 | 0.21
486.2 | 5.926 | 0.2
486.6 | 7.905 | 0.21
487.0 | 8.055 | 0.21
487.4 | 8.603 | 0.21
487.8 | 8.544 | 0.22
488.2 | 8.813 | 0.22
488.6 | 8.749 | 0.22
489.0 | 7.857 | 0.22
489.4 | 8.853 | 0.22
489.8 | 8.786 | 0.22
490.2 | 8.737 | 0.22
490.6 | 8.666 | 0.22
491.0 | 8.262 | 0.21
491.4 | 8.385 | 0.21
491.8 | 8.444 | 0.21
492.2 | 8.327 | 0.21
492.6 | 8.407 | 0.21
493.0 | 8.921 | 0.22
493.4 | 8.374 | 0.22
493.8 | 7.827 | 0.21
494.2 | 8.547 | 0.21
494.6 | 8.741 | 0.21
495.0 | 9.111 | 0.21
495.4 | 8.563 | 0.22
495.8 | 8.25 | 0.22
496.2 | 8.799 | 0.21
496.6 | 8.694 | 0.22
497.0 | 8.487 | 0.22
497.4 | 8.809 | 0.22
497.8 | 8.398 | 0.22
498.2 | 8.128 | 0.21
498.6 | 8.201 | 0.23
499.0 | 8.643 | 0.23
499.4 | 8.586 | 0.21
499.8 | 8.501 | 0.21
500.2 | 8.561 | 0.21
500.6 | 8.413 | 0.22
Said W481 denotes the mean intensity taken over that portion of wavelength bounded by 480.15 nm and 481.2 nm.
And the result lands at 8.86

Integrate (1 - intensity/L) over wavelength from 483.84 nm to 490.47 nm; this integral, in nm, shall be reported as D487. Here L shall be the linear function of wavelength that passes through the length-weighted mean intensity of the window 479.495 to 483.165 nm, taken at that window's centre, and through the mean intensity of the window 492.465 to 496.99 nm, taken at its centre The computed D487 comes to 0.28 nm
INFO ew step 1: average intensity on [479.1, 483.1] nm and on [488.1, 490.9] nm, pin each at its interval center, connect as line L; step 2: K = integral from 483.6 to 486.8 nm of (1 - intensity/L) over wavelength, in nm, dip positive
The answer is 0.26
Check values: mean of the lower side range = 8.68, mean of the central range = 7.96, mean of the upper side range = 8.62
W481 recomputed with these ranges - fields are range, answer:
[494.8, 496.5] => 8.68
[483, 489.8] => 8.25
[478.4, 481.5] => 8.7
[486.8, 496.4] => 8.53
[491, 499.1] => 8.5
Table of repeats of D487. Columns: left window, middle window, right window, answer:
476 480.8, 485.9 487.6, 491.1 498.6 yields 0.19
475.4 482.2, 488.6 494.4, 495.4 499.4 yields 0.06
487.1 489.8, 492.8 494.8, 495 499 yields 0.01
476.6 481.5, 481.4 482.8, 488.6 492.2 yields 0.01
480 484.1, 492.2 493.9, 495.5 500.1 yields 0.03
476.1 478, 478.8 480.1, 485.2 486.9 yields -0.02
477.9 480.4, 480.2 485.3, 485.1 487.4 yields -0.32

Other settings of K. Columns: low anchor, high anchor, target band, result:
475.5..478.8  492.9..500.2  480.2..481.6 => -0.04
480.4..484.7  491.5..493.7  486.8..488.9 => 0.01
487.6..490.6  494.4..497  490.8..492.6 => 0.06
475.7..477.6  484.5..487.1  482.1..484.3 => -0.15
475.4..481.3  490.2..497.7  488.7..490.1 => 0.01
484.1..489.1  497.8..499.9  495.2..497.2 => -0.05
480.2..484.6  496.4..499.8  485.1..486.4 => 0.20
